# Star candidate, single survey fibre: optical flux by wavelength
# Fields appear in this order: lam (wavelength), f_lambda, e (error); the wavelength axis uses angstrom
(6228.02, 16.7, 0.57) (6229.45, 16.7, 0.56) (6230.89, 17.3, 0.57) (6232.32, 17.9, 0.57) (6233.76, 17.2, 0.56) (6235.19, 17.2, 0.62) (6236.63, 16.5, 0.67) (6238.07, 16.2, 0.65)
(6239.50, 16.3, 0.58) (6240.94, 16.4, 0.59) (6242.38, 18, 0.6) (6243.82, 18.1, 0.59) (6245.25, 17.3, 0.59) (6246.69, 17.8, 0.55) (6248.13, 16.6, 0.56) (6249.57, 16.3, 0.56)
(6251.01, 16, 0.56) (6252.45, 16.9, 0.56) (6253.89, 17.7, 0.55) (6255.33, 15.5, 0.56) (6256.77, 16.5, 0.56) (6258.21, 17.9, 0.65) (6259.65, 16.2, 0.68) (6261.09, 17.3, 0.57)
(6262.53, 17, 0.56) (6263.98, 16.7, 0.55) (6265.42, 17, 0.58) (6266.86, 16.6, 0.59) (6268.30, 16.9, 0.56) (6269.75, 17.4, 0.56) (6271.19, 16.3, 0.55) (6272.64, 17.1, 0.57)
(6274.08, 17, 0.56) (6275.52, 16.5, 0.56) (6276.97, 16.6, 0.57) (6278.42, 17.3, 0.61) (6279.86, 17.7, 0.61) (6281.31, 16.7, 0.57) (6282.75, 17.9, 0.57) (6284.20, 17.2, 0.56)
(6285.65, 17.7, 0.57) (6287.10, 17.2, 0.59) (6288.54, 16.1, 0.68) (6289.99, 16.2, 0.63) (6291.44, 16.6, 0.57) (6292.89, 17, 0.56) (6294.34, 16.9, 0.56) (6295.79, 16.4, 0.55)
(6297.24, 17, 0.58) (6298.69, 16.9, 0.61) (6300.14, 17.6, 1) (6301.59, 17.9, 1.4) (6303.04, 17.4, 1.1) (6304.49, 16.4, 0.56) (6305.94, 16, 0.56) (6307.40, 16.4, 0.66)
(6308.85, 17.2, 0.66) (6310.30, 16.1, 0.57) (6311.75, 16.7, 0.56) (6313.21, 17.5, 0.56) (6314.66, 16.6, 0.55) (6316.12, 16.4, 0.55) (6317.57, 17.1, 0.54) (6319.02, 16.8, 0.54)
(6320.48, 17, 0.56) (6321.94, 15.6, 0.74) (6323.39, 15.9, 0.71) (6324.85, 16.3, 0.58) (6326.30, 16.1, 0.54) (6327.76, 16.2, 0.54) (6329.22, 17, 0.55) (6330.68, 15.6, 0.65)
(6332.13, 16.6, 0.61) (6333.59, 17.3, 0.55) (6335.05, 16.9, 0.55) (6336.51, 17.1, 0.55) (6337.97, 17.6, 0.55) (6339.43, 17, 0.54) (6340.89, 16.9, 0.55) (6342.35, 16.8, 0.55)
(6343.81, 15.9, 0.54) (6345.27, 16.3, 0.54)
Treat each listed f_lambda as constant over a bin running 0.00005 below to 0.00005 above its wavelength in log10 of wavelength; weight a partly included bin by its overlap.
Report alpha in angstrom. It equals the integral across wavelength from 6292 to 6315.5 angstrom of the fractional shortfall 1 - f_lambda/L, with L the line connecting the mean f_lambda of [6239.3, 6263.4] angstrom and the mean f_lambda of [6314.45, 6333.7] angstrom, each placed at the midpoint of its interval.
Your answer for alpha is -0.4 angstrom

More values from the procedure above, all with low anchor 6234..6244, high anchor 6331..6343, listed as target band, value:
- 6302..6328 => 0.6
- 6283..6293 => 0.0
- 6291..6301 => 0.0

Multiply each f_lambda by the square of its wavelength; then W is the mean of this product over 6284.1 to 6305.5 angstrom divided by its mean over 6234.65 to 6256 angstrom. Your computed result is 1.02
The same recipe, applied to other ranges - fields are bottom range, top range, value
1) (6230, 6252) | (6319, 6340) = 1.00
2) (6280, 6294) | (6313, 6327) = 0.98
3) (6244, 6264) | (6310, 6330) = 1.00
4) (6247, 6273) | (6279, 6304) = 1.03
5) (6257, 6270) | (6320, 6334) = 0.98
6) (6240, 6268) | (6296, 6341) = 1.01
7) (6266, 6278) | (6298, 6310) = 1.02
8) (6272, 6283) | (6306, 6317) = 0.99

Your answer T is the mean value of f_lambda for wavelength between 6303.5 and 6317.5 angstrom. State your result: 16.6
